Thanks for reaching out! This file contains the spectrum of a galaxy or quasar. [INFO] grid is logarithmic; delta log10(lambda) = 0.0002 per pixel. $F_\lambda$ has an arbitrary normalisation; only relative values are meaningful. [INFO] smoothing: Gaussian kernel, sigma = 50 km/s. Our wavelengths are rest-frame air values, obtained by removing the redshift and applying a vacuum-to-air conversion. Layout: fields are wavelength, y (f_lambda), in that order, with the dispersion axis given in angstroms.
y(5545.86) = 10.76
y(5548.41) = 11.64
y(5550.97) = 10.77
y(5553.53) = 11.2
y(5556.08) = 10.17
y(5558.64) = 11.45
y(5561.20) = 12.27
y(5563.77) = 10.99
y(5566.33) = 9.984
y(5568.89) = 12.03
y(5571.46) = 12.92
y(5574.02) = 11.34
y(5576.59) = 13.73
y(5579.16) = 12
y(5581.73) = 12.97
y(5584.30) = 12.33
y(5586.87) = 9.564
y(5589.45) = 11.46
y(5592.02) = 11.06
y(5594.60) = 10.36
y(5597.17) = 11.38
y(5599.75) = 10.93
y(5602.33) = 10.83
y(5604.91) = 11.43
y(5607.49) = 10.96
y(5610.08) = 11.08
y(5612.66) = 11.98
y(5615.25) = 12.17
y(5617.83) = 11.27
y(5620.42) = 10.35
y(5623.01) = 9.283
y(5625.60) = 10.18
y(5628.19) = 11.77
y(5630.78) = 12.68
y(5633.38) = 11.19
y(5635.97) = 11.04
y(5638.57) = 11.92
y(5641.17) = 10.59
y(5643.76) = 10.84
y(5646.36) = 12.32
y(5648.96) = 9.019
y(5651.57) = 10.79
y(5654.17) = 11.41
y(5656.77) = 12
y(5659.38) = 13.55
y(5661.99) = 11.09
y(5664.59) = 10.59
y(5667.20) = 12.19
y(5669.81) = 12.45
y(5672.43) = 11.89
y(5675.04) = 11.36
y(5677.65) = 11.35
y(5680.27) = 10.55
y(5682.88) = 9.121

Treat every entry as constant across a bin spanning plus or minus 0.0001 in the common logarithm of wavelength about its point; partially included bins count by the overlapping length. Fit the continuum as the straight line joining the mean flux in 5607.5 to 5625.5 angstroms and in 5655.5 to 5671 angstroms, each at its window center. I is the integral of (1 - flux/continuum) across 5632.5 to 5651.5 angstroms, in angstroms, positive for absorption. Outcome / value 0.89 angstroms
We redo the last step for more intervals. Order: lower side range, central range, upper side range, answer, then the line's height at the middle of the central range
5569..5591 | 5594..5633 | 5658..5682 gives 2.46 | 11.9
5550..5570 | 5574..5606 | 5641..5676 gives -0.81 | 11.2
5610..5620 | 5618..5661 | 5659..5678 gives 1.75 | 11.7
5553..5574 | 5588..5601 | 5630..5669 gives 0.43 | 11.4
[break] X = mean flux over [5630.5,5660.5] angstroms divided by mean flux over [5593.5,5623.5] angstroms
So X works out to 1.0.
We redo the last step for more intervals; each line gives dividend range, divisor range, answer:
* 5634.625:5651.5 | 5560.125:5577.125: 0.93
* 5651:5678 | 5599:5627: 1.07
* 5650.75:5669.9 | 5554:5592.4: 1.01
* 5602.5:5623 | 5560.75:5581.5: 0.93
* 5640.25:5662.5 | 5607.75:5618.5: 0.98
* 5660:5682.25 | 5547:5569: 1.03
